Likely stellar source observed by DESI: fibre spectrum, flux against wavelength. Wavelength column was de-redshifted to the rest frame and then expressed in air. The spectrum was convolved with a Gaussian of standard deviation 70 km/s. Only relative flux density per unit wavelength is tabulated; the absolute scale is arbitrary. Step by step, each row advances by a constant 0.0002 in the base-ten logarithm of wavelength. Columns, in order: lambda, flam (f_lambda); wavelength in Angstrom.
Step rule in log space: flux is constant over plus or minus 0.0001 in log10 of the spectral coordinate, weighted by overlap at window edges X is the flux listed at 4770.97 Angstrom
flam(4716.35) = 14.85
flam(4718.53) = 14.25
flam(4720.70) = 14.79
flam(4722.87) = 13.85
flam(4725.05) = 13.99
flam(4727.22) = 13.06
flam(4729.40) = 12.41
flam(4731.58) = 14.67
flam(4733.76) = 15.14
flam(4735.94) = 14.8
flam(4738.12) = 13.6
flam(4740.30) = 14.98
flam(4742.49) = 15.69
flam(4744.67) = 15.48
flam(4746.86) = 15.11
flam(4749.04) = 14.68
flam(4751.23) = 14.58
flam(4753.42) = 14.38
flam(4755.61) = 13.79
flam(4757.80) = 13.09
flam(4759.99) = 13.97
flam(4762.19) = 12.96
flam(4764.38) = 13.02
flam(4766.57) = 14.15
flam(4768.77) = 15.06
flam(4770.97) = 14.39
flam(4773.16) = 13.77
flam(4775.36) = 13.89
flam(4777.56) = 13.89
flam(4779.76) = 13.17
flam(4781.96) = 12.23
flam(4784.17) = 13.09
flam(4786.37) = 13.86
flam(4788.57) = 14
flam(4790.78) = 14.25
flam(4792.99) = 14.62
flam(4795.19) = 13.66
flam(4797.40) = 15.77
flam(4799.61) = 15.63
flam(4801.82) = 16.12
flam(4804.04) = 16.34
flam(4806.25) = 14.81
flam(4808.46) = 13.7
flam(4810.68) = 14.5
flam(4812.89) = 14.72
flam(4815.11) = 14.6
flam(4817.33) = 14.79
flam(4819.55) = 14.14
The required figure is 14.39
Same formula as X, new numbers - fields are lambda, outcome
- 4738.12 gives 13.6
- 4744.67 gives 15.48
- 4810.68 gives 14.5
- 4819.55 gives 14.14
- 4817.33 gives 14.79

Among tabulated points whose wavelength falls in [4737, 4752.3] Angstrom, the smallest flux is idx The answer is 13.6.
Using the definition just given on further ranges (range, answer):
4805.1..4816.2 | 13.7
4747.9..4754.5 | 14.38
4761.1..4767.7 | 12.96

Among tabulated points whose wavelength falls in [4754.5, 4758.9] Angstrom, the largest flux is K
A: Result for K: 13.79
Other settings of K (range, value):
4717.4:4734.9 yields 15.14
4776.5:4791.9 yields 14.25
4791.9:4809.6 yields 16.34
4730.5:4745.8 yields 15.69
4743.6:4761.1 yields 15.48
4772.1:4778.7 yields 13.89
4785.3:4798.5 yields 15.77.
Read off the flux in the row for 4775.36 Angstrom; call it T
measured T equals 13.89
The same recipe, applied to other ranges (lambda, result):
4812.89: 14.72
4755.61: 13.79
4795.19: 13.66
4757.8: 13.09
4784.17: 13.09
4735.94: 14.8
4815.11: 14.6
